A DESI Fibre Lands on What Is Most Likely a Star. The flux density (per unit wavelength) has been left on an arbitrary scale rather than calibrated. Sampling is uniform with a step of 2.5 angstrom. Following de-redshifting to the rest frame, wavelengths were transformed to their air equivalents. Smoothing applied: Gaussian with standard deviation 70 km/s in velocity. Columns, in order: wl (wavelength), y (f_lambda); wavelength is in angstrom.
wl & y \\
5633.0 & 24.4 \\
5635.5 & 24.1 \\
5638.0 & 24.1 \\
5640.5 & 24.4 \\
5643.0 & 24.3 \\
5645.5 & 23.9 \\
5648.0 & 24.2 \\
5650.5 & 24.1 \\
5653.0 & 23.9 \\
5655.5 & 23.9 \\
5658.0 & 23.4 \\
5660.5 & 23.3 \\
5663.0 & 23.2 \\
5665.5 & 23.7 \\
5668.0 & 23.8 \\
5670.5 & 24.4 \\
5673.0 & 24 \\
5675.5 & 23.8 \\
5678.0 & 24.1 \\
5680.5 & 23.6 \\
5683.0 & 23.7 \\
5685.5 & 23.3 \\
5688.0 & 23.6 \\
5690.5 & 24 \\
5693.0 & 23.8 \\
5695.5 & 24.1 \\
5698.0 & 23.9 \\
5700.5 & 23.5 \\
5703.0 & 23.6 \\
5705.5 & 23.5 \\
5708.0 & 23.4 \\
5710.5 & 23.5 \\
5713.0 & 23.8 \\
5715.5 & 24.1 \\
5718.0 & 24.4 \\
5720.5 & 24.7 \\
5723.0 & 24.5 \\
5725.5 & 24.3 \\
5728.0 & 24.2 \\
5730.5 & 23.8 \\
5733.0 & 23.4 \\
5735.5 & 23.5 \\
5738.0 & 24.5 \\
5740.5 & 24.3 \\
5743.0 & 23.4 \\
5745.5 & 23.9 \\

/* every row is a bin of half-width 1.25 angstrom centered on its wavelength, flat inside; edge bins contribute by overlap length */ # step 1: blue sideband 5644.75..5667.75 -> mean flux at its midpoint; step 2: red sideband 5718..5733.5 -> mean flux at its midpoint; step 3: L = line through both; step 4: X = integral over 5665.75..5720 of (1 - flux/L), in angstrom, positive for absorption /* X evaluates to 0.4 angstrom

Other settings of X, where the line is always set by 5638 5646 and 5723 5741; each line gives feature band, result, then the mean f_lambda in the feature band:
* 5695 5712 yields 0.3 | 23.6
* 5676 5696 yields 0.3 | 23.8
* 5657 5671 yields 0.3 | 23.6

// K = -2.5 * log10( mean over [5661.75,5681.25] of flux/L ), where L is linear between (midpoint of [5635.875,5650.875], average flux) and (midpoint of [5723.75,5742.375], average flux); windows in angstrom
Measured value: 0.01 mag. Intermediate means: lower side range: 24.2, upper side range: 24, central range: 23.8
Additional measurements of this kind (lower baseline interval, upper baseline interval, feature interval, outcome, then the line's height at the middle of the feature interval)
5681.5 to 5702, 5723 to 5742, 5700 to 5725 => 0.00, 23.9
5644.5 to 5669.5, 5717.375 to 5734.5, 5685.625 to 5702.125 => 0.01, 24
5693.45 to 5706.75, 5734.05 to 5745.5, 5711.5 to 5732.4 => -0.02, 23.8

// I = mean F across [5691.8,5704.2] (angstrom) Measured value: 23.8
